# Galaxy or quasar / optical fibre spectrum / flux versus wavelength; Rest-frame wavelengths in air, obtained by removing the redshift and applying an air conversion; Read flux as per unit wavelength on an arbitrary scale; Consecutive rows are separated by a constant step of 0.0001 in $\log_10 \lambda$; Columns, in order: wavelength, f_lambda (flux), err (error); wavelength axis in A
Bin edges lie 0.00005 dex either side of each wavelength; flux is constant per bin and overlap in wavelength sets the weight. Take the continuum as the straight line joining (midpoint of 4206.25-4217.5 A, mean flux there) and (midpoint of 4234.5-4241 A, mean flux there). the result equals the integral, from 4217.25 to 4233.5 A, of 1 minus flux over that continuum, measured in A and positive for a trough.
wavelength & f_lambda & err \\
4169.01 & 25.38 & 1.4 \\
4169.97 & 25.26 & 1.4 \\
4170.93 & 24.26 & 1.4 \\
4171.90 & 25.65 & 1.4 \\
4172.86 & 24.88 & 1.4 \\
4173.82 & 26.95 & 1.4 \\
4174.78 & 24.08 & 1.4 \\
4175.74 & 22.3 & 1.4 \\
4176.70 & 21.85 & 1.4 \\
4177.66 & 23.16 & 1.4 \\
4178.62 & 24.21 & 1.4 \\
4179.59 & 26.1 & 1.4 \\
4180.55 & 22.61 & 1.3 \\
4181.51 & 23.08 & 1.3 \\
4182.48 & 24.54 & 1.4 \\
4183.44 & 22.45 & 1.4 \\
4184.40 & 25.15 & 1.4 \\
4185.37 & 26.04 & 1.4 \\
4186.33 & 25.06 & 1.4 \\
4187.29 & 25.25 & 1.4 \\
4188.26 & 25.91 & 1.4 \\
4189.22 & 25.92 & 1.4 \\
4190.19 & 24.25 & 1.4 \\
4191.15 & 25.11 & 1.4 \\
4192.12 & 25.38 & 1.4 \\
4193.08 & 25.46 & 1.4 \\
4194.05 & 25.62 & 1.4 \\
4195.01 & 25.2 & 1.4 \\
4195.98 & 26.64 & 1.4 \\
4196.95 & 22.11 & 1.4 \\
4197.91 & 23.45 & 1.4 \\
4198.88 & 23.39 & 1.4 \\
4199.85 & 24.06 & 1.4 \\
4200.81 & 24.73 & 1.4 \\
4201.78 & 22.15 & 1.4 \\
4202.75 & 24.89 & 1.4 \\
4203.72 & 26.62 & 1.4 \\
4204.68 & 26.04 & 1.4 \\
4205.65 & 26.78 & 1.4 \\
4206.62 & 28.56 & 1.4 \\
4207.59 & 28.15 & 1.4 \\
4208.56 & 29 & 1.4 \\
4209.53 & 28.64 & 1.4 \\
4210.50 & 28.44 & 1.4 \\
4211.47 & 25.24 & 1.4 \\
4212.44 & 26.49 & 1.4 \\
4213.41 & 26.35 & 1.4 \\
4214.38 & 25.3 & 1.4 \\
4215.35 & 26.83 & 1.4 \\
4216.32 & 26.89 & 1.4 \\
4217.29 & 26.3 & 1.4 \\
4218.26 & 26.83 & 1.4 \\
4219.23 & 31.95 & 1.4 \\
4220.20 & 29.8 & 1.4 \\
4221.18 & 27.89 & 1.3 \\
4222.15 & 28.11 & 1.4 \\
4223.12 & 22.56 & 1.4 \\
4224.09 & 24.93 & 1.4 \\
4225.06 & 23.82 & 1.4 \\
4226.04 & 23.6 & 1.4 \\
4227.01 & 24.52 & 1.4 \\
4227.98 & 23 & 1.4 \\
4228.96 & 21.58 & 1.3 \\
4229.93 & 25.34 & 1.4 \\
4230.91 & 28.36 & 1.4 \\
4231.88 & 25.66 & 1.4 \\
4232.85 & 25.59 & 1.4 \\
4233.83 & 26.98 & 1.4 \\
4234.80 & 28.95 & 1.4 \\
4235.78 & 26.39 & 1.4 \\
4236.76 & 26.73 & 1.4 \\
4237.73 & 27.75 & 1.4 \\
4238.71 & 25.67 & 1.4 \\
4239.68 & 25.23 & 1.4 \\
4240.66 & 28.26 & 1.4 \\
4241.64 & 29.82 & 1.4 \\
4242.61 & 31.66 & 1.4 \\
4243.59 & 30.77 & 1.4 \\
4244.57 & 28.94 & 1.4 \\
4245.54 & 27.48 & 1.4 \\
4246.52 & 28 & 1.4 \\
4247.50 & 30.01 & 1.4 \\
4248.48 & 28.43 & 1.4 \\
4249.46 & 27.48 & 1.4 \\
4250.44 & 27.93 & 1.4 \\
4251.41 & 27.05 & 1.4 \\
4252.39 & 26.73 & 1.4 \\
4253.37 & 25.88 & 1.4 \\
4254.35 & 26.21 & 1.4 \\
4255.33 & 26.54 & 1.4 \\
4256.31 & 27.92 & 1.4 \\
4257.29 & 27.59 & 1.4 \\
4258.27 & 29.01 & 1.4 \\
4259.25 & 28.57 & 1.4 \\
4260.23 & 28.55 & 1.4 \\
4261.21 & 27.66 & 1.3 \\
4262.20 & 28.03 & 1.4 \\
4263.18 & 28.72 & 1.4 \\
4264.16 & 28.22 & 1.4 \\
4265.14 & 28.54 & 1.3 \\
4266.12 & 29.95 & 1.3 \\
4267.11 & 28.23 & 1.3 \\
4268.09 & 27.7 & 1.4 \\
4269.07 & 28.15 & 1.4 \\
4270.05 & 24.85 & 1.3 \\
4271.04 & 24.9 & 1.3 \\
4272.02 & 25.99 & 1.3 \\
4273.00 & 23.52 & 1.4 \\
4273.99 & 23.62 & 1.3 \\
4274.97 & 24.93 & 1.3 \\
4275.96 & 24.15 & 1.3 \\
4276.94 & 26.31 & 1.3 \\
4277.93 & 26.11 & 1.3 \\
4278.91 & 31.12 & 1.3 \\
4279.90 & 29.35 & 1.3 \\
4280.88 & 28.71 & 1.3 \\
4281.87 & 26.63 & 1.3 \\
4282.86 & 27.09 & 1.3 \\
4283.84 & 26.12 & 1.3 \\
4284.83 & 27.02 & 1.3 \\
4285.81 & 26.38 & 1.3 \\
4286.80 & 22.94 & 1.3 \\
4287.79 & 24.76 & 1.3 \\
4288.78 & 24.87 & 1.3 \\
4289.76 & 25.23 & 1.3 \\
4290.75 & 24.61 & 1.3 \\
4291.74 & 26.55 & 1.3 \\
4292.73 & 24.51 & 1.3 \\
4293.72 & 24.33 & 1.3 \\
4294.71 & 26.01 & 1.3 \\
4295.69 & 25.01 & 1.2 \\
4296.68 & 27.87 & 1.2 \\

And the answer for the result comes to 0.7 A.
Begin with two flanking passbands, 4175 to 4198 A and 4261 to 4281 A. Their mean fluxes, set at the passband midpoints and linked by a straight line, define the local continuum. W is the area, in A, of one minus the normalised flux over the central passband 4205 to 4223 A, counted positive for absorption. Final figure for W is -1.6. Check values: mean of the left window 24.5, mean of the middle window 27.5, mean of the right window 27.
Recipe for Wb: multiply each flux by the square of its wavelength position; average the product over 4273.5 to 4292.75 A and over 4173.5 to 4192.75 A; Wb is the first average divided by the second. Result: 1.12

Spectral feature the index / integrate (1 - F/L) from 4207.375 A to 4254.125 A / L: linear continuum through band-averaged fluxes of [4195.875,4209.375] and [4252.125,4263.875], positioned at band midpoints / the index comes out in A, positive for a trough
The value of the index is -0.8 A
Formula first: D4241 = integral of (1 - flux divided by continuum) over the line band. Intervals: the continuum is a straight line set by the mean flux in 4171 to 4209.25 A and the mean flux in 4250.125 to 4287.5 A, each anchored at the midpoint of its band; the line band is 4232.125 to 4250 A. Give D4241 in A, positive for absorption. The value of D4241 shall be -1.1 A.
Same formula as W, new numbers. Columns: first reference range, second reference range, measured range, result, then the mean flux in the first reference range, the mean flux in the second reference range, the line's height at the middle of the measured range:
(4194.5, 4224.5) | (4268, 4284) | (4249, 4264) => -0.7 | 26.3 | 26.4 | 26.4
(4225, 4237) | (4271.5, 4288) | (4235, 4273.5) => -2.8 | 25.4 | 26.2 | 25.8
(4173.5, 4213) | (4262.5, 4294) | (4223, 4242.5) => -0.1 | 25.1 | 26.4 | 25.7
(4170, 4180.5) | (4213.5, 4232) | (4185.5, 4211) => -0.5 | 24.3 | 26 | 25.1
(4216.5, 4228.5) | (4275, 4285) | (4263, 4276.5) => 0.2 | 26.1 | 27.1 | 27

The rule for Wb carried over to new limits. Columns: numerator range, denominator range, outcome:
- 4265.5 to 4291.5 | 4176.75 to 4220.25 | 1.07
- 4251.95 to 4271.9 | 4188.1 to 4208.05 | 1.13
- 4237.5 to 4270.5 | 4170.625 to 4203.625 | 1.18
